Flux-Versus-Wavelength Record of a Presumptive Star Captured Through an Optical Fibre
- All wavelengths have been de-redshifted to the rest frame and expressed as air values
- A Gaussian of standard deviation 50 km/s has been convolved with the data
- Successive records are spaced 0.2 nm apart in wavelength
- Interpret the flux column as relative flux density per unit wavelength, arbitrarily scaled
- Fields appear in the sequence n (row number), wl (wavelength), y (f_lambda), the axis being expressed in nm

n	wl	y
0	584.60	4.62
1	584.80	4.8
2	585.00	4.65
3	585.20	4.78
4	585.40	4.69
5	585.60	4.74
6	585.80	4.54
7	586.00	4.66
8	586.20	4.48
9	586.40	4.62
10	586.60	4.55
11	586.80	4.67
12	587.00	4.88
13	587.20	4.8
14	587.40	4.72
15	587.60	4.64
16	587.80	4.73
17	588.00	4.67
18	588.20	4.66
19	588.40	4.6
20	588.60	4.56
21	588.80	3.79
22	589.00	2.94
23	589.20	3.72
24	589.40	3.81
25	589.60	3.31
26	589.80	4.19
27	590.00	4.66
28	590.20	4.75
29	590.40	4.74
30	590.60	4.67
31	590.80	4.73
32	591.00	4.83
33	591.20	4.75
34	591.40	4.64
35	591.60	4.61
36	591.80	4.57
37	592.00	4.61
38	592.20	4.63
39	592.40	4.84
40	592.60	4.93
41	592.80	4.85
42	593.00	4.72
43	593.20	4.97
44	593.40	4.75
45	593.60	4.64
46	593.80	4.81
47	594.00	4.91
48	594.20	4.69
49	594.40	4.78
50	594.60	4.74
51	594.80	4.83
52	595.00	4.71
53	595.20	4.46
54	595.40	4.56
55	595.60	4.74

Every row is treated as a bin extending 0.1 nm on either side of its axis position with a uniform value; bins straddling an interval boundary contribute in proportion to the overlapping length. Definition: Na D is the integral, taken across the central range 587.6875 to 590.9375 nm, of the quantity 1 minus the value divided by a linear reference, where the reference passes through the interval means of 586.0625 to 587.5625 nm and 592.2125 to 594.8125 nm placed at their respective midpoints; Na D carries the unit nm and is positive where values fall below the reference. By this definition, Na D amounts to 0.30 nm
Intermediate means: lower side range 4.67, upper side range 4.8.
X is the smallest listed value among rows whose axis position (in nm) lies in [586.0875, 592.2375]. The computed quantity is 2.94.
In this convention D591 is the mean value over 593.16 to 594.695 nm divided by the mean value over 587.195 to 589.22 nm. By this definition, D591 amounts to 1.10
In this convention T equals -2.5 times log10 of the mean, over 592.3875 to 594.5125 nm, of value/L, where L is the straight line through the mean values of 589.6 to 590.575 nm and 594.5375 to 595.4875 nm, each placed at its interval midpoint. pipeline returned -0.05 mag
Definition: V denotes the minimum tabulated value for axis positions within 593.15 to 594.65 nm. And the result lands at 4.64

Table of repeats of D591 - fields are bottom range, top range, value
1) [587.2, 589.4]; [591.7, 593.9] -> 1.11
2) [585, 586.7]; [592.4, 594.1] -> 1.04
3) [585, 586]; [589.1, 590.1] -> 0.84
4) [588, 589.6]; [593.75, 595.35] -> 1.18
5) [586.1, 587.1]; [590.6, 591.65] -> 1.02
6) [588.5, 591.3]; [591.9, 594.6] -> 1.13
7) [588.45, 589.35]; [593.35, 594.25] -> 1.25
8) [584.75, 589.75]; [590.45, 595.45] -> 1.07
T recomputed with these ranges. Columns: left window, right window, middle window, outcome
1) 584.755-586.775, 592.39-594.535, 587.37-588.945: 0.05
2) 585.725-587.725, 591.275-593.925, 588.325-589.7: 0.23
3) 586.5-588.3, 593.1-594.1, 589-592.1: 0.09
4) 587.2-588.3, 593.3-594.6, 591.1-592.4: 0.02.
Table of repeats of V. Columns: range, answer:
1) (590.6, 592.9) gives 4.57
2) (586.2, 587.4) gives 4.48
